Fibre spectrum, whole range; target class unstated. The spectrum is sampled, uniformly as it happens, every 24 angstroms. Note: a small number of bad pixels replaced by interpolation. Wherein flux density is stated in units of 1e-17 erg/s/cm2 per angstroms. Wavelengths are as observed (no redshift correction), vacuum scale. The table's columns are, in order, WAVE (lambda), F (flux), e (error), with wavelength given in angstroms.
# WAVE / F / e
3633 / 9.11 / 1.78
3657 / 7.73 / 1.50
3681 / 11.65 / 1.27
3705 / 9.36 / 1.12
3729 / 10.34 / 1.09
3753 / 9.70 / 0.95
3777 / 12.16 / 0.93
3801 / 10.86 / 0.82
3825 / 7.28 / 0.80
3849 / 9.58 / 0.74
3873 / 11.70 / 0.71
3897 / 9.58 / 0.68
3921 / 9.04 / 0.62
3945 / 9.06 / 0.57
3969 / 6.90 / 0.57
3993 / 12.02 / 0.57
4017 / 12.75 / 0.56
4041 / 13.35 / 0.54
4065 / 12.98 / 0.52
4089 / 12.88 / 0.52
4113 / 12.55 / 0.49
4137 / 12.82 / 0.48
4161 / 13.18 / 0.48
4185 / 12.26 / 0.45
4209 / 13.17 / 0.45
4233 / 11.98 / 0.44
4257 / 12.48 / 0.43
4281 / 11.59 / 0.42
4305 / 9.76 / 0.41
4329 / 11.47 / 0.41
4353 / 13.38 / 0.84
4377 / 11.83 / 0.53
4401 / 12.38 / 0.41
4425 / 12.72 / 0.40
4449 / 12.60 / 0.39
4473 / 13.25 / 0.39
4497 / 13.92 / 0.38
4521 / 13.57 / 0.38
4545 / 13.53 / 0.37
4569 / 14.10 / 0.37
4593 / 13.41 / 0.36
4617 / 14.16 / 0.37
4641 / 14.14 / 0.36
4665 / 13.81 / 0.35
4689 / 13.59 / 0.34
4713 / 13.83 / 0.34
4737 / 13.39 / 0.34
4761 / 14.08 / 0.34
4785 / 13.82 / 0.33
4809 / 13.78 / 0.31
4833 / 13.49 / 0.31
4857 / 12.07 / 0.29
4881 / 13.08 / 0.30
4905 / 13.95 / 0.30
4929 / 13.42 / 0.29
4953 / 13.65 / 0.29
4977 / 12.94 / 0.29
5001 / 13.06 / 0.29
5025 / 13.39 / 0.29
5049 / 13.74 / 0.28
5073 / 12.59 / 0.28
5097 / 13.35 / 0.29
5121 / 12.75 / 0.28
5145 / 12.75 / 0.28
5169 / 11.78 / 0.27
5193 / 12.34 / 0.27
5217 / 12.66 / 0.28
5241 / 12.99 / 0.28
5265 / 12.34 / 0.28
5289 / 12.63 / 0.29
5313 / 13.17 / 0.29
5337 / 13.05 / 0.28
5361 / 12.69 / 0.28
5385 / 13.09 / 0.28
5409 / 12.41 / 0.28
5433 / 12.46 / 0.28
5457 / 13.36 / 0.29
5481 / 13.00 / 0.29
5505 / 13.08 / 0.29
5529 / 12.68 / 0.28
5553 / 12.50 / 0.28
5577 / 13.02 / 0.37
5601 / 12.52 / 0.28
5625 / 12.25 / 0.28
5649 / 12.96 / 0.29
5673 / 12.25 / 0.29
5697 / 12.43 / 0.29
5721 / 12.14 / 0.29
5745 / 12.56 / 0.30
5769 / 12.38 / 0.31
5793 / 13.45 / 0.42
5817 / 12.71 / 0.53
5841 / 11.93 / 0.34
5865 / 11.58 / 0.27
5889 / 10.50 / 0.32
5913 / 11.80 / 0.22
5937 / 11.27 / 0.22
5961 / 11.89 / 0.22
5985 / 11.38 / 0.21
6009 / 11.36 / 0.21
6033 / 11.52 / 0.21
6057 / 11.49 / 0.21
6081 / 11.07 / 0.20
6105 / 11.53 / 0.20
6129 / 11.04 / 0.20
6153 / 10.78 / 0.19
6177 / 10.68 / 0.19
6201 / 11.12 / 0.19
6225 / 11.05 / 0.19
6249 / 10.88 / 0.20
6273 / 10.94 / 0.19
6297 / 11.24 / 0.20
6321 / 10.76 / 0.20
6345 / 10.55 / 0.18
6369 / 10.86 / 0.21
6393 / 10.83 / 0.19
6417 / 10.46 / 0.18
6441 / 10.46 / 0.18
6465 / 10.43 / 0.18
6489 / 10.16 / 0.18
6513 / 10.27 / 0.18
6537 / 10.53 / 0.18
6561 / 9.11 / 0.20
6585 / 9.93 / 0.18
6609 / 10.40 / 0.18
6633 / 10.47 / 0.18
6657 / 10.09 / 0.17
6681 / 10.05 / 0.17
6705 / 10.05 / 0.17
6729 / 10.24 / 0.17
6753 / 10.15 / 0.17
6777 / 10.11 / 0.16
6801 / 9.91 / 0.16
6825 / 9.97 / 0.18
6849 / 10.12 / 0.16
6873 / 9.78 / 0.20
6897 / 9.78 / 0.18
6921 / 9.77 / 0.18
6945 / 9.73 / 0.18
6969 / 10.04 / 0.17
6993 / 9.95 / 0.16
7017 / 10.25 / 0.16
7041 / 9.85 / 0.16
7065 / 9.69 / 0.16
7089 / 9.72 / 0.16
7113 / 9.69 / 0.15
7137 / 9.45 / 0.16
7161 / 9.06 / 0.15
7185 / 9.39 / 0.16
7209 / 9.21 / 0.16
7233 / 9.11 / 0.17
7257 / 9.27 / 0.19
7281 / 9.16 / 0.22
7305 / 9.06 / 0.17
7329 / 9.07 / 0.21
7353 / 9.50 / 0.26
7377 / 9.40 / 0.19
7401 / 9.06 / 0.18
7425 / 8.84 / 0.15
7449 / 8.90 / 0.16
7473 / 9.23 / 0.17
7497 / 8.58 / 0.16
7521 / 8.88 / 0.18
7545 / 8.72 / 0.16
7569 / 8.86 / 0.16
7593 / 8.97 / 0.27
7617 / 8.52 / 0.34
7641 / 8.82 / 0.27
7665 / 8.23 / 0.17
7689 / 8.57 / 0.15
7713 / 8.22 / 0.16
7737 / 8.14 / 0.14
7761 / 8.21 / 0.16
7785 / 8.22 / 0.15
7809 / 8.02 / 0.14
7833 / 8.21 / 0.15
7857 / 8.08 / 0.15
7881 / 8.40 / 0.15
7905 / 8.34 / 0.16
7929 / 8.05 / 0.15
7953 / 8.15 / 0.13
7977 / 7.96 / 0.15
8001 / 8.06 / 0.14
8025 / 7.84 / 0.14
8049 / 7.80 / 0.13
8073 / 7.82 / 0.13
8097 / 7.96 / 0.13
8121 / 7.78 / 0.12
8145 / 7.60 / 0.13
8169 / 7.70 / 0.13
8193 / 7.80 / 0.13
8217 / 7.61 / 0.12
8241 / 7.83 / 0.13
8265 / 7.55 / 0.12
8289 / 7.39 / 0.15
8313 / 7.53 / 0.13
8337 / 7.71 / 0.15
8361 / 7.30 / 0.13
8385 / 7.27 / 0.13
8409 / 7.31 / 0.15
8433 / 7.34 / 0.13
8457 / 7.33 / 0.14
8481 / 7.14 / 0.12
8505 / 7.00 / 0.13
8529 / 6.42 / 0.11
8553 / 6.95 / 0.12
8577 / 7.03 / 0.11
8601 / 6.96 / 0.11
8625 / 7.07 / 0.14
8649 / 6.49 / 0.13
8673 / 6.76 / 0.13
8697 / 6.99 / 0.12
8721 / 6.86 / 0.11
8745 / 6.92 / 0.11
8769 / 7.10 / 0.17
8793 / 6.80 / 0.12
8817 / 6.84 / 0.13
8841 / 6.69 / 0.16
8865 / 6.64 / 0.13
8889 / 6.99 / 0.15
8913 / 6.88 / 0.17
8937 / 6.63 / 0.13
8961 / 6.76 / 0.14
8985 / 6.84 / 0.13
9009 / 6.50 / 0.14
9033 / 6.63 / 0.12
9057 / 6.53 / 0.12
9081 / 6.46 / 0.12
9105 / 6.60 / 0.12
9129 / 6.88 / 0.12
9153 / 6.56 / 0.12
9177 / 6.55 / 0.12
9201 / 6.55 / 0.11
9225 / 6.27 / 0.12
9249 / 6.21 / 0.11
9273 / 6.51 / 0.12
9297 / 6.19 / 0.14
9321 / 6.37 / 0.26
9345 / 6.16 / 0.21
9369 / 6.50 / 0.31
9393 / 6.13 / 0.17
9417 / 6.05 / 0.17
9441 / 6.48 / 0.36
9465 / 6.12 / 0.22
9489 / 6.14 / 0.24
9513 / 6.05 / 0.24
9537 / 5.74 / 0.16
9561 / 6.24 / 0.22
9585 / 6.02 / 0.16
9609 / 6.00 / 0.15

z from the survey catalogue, -0.001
